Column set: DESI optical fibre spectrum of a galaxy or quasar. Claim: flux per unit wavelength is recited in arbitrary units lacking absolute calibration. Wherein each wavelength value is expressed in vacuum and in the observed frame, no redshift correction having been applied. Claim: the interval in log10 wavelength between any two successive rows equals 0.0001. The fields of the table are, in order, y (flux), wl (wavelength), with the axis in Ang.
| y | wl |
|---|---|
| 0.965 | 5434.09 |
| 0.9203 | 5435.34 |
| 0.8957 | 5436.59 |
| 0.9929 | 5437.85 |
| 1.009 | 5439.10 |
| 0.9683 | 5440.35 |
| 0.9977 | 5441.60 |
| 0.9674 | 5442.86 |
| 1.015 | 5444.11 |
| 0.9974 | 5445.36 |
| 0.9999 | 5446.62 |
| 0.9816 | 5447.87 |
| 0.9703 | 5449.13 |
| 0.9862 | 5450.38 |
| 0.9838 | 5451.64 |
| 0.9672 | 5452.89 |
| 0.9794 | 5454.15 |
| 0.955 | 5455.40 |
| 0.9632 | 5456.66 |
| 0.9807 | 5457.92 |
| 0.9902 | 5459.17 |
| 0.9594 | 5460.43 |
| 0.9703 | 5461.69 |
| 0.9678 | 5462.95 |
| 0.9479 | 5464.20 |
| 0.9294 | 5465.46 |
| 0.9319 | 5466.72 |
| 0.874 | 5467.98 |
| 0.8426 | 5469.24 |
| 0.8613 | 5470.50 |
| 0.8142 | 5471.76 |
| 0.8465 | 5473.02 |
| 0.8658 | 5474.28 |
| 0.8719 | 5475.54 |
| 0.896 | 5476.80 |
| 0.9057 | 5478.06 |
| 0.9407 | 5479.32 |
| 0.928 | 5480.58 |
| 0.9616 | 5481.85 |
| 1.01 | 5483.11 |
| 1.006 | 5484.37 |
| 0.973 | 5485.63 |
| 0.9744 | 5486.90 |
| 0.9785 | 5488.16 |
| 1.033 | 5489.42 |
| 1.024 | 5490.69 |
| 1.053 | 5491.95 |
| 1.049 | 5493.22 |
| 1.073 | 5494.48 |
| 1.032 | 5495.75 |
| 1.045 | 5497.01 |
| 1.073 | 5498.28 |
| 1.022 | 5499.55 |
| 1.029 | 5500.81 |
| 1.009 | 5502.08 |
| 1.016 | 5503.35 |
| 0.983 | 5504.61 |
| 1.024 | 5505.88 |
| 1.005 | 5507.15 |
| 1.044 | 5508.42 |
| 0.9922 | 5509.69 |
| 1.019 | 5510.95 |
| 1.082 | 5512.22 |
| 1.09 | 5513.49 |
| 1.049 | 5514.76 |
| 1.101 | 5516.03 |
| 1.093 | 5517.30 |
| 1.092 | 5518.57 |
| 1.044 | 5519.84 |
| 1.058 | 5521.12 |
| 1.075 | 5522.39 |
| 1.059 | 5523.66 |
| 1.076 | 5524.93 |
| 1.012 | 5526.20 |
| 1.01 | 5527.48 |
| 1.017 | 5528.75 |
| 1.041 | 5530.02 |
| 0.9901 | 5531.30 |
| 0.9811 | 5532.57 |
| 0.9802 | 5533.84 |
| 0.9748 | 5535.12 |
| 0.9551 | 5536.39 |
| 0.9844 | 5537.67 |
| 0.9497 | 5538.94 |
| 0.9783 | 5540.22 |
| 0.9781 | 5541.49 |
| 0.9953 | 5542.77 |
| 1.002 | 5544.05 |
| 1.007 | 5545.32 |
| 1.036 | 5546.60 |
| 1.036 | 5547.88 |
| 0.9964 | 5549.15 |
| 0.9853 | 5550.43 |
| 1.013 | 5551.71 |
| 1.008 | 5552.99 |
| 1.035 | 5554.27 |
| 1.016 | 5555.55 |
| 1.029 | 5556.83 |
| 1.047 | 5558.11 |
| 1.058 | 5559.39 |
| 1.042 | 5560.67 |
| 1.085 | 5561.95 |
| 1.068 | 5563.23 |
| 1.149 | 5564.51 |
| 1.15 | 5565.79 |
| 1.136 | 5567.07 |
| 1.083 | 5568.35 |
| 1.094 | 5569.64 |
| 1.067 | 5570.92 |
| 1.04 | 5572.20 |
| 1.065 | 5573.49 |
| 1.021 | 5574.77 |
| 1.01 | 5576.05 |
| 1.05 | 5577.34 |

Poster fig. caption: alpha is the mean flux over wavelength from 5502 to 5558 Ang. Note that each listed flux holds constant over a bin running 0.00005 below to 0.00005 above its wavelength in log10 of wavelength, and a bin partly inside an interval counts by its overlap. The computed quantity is 1.02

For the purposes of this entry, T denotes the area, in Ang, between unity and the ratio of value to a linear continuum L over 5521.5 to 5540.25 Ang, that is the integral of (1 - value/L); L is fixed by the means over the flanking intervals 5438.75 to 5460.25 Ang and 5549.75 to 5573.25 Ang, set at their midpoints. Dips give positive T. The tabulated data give 0.6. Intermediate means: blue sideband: 0.982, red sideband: 1.06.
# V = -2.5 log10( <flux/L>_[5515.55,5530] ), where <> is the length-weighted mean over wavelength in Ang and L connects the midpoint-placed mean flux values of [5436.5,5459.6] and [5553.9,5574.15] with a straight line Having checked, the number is -0.02 mag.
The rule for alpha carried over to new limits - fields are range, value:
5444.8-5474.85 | 0.94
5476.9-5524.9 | 1.02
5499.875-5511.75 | 1.02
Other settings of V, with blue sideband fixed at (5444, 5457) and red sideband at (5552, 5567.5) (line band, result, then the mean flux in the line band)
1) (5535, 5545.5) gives 0.08 mag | 0.98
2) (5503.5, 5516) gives -0.01 mag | 1.04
